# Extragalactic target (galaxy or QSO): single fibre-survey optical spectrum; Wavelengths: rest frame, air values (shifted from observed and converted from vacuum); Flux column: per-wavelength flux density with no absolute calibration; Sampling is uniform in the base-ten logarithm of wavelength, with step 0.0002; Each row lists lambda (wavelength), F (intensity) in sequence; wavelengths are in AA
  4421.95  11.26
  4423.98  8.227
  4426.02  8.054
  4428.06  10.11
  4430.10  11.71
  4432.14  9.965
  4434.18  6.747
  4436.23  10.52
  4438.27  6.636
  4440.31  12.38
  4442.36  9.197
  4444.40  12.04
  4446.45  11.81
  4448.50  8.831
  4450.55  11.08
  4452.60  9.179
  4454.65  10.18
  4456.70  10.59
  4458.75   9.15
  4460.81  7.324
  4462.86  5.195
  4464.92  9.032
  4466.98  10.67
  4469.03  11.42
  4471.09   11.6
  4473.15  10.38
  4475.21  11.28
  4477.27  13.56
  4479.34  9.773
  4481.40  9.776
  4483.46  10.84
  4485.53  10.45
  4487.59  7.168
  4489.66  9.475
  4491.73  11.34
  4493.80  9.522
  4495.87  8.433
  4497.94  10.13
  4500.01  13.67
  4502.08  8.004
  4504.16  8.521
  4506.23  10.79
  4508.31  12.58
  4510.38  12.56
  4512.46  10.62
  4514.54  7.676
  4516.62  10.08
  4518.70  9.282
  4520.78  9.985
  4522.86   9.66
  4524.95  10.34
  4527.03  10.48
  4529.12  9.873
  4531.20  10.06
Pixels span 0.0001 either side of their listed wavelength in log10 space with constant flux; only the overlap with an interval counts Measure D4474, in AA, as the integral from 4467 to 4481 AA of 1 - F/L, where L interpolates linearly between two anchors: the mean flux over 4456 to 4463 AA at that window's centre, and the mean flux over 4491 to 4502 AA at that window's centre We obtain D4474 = -3.2 AA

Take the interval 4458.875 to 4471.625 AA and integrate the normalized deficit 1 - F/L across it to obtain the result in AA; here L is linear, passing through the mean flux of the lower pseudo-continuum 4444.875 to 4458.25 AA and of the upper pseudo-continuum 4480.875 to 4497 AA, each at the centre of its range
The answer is 1.2 AA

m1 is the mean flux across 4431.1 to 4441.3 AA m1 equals 9.25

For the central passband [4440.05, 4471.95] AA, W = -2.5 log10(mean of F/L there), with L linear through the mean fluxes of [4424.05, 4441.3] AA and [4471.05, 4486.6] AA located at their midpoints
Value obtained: 0.03 mag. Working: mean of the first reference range 9.44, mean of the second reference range 10.9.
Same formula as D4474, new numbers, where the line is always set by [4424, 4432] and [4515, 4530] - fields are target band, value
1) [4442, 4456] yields -0.9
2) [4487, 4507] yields 0.2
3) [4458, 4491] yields -0.1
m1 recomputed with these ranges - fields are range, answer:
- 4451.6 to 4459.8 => 9.77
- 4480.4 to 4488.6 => 9.57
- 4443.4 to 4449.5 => 10.9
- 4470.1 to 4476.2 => 11.1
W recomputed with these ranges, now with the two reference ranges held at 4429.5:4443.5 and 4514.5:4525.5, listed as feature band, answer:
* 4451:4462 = 0.029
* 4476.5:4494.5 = -0.063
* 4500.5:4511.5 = -0.111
